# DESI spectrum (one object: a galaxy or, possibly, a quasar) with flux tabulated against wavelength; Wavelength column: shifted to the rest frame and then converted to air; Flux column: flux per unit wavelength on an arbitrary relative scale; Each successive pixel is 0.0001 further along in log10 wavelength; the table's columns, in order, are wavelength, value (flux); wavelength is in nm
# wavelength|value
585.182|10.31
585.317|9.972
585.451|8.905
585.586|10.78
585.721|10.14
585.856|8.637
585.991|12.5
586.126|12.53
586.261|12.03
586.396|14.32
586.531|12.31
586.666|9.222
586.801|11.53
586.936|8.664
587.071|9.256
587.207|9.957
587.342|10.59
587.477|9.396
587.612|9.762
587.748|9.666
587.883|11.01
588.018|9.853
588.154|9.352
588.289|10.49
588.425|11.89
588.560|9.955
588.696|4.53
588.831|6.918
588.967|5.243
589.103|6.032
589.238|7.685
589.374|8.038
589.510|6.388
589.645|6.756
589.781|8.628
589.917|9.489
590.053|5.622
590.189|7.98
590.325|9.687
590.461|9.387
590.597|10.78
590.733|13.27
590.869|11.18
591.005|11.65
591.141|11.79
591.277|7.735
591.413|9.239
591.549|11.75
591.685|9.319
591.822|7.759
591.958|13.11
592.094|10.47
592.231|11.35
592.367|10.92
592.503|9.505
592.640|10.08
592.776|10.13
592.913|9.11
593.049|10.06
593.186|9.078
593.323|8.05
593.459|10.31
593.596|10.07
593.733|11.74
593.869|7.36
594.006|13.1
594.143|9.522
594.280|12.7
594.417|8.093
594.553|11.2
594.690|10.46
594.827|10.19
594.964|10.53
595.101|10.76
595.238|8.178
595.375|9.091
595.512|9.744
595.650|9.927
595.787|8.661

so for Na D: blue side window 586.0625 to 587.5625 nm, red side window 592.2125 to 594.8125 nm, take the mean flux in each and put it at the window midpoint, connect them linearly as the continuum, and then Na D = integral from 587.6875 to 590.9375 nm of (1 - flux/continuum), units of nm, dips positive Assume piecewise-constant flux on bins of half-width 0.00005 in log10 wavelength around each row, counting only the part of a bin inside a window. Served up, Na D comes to 0.57 nm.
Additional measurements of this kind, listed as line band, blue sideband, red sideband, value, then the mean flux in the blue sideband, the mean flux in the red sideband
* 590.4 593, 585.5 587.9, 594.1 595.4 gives -0.031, 10.7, 10.1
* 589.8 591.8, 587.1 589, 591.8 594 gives -0.023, 9.26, 10.1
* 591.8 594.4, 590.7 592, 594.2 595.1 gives 0.078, 10.6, 10.5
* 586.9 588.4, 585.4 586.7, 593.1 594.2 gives 0.142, 11.2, 9.91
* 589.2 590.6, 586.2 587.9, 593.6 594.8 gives 0.322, 10.6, 10.5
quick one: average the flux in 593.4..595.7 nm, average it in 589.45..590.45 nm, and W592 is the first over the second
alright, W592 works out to 1.29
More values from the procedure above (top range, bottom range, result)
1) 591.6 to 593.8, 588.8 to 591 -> 1.19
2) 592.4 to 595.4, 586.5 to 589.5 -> 1.10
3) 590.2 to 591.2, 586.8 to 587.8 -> 1.12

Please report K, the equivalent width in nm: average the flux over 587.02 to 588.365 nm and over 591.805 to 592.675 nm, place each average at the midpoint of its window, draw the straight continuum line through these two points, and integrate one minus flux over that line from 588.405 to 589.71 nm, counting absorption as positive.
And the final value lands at 0.38 nm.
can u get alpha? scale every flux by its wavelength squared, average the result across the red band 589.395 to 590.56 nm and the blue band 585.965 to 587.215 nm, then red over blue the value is 0.7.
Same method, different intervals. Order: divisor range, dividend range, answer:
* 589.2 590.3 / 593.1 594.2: 1.31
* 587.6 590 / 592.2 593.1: 1.23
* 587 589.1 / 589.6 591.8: 1.07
